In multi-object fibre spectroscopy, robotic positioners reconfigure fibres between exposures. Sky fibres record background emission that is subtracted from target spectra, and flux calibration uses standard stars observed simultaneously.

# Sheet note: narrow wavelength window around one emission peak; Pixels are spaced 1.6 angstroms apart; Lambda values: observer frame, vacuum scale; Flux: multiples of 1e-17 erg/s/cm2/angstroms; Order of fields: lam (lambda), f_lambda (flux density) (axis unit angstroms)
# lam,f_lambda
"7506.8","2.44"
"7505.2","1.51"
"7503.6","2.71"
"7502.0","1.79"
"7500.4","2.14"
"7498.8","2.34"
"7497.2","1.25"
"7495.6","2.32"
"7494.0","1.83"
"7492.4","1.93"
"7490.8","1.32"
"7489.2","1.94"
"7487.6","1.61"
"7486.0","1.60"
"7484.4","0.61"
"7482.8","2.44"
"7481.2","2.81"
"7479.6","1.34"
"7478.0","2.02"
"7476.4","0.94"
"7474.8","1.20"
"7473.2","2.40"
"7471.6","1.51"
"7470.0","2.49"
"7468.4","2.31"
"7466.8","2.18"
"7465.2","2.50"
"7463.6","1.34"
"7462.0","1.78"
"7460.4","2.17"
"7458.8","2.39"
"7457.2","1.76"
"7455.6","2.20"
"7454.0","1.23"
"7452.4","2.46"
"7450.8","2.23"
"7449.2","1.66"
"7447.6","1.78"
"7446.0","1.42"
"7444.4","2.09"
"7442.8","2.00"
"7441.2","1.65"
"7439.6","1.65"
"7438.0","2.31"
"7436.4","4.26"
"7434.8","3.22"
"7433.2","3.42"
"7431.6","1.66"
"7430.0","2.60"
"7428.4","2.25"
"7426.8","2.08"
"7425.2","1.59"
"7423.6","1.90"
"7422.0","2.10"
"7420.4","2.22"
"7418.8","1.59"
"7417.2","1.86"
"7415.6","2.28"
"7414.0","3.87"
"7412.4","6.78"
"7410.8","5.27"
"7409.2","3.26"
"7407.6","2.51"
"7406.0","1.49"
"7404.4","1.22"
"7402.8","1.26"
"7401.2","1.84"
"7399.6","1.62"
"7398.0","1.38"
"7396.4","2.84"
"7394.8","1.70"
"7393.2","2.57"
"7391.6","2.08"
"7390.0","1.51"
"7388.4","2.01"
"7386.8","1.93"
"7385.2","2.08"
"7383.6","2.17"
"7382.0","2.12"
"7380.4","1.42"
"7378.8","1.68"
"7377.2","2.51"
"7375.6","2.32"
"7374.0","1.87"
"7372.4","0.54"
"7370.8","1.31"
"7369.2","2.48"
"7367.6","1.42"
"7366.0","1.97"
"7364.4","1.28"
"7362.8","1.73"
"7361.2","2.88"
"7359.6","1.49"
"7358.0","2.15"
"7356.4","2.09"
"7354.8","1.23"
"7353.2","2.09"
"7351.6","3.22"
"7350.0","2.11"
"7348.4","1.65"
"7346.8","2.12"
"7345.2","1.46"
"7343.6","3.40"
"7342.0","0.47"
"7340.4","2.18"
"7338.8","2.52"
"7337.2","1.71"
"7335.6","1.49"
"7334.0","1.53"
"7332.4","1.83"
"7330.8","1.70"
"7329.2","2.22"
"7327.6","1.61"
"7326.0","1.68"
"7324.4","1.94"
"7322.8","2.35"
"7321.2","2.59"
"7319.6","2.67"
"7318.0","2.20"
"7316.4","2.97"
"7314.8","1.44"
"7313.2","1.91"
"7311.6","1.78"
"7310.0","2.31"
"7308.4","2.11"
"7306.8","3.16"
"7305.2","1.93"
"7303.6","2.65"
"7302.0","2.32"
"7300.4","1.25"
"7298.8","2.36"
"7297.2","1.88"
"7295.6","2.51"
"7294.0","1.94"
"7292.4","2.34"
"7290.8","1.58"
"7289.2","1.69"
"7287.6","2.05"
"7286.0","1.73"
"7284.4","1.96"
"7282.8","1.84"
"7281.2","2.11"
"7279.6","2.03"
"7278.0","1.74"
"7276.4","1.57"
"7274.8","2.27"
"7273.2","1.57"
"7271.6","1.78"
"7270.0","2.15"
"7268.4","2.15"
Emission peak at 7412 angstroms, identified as H-alpha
